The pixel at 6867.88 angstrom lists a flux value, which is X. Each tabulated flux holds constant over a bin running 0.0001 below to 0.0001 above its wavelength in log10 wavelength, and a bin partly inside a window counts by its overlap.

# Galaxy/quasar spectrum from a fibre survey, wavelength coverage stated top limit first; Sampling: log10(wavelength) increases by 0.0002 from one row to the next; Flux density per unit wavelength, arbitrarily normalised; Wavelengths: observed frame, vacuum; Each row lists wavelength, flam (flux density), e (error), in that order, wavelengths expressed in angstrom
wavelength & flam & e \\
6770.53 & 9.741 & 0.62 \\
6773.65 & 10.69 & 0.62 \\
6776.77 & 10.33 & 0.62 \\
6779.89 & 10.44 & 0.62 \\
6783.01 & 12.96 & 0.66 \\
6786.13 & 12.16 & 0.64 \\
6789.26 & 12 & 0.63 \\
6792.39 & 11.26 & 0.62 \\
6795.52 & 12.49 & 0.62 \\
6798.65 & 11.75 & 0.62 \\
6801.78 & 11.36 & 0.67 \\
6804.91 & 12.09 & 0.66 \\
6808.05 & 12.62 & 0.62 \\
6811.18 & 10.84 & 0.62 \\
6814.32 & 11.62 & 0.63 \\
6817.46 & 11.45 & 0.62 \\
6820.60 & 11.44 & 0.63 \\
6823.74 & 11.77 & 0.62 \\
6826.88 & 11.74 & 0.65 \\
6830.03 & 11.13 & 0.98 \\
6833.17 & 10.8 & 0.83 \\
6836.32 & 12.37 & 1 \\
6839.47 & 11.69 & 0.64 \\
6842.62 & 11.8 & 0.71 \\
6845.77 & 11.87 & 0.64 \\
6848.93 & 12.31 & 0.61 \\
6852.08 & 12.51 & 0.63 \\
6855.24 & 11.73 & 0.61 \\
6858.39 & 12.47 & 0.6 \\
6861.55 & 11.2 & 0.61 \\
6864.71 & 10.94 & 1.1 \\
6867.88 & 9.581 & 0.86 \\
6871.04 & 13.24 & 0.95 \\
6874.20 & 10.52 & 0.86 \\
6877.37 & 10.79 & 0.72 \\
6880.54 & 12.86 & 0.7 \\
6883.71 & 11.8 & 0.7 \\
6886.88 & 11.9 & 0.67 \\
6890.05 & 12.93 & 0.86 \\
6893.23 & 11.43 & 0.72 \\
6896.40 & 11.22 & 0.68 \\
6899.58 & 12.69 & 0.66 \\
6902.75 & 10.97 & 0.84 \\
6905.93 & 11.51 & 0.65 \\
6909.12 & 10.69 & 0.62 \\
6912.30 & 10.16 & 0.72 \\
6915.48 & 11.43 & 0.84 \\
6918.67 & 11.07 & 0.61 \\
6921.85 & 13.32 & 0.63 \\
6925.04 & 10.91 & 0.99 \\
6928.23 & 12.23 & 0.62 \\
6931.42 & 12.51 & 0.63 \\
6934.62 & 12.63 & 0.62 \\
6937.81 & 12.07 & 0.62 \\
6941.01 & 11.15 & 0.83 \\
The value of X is 9.581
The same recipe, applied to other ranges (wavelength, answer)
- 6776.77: 10.33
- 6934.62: 12.63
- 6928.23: 12.23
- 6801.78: 11.36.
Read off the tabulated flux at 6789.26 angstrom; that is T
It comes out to 12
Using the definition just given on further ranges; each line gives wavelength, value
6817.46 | 11.45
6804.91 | 12.09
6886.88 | 11.9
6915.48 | 11.43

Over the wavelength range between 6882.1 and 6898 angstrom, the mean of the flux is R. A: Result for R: 11.9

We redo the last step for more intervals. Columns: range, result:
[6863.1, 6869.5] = 10.3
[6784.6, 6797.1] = 12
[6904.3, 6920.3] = 11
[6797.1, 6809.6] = 12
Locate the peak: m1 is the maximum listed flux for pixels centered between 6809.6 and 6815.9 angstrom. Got 11.62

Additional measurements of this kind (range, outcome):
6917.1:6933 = 13.32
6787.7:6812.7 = 12.62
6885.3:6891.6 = 12.93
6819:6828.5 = 11.77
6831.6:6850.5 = 12.37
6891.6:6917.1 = 12.69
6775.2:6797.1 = 12.96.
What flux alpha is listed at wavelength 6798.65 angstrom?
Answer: 11.75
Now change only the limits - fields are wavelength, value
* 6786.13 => 12.16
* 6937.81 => 12.07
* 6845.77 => 11.87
